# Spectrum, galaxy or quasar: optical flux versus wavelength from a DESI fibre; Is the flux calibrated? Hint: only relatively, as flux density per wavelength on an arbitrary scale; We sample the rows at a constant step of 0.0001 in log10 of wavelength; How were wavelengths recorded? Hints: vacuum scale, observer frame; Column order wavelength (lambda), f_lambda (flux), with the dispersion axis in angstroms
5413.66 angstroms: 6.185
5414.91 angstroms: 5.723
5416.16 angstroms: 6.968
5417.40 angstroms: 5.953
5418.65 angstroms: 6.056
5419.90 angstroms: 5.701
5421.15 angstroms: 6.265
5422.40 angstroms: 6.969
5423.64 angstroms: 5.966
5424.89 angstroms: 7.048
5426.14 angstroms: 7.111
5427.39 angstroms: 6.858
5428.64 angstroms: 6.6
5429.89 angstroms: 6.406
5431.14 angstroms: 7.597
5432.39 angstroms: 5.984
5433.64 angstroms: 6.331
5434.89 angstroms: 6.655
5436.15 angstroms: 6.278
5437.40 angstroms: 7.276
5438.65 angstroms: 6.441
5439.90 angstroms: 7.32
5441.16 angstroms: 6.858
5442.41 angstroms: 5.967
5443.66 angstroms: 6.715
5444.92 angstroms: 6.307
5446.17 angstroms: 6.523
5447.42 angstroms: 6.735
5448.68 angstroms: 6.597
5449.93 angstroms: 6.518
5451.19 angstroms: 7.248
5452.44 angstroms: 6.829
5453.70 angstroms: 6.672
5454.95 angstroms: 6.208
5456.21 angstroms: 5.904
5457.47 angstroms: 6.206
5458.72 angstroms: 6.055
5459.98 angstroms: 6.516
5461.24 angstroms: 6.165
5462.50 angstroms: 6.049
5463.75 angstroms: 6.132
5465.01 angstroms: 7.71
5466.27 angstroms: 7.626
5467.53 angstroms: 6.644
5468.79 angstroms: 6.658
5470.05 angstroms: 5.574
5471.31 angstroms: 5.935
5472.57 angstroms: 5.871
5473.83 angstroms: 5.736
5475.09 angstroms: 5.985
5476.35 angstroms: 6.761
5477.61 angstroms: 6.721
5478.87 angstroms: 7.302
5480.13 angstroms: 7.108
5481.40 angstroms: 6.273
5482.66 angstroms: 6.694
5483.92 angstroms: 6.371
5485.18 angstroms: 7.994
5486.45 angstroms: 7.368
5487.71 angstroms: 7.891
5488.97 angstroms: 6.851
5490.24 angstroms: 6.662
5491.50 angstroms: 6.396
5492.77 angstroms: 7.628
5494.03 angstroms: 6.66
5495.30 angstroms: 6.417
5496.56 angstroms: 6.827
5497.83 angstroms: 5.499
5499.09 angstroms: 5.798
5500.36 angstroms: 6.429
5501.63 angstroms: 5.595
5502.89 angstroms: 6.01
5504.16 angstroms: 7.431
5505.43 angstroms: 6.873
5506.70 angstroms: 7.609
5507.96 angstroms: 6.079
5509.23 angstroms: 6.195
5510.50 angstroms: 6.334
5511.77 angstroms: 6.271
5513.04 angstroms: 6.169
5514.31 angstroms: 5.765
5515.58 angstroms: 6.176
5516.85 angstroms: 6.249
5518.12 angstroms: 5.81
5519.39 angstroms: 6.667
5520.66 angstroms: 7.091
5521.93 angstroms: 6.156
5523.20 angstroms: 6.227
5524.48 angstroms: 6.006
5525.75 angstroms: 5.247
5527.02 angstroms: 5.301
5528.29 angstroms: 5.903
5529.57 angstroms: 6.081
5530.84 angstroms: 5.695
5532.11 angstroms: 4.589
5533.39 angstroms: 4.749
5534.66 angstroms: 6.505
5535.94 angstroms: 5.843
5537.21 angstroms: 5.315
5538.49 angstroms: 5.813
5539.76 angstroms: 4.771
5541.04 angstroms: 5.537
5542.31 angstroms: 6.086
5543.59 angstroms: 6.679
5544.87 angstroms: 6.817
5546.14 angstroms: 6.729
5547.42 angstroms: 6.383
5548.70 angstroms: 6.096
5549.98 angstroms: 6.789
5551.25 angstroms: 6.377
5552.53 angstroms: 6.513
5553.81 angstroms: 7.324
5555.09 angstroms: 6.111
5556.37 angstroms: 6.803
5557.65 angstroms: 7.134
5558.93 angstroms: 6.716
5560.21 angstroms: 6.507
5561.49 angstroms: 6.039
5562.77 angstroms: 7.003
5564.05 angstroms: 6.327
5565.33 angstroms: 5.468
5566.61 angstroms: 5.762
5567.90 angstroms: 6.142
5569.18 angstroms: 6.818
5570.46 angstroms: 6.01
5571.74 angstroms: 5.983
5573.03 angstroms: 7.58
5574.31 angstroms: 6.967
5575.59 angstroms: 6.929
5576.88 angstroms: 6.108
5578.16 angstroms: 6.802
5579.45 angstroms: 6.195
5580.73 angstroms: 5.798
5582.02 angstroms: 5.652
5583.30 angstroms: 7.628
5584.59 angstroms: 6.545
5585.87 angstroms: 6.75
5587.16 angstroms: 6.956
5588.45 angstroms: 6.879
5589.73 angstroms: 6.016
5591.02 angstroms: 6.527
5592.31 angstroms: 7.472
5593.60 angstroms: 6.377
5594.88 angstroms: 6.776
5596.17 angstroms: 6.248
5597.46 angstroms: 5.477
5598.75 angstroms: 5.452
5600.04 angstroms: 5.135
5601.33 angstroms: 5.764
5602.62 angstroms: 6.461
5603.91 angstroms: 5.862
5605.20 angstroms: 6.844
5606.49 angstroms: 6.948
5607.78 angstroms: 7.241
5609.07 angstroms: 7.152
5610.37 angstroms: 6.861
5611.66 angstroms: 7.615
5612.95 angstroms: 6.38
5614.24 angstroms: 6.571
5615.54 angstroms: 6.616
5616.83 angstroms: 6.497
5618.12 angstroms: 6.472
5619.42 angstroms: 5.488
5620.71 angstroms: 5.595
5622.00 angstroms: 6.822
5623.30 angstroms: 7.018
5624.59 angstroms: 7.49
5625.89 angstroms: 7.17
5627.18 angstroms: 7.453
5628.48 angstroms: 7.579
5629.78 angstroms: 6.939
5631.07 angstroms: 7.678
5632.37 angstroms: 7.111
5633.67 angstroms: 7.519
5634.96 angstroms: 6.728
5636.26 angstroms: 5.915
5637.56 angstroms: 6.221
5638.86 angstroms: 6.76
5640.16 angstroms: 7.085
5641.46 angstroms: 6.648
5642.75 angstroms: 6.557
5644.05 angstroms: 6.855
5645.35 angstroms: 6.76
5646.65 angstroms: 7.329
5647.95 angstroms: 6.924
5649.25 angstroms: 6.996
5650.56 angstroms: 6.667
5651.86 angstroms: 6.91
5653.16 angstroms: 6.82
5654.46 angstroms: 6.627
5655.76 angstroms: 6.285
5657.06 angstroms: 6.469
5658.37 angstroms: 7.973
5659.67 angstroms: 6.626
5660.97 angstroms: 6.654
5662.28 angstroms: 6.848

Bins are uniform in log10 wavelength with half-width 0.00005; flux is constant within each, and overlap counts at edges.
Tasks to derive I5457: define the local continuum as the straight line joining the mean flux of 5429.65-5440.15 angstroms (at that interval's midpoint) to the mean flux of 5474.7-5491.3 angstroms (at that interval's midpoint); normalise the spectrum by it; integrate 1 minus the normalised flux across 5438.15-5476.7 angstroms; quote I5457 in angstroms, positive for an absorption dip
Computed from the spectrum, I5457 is 1.88 angstroms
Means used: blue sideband 6.69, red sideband 6.92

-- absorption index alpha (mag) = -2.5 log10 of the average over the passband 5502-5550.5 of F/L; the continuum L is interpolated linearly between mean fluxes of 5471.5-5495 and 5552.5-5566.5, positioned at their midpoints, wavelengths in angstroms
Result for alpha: 0.09 mag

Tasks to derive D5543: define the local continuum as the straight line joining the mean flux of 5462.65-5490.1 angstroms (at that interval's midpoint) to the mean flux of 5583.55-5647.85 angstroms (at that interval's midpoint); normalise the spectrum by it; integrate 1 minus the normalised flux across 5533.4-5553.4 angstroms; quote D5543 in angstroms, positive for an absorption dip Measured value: 1.7 angstroms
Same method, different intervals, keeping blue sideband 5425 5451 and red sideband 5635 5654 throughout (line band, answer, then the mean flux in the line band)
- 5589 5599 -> 0.6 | 6.33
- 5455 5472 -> 0.7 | 6.39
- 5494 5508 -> 0.5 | 6.44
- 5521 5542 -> 3.3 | 5.64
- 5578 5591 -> 0.4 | 6.51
